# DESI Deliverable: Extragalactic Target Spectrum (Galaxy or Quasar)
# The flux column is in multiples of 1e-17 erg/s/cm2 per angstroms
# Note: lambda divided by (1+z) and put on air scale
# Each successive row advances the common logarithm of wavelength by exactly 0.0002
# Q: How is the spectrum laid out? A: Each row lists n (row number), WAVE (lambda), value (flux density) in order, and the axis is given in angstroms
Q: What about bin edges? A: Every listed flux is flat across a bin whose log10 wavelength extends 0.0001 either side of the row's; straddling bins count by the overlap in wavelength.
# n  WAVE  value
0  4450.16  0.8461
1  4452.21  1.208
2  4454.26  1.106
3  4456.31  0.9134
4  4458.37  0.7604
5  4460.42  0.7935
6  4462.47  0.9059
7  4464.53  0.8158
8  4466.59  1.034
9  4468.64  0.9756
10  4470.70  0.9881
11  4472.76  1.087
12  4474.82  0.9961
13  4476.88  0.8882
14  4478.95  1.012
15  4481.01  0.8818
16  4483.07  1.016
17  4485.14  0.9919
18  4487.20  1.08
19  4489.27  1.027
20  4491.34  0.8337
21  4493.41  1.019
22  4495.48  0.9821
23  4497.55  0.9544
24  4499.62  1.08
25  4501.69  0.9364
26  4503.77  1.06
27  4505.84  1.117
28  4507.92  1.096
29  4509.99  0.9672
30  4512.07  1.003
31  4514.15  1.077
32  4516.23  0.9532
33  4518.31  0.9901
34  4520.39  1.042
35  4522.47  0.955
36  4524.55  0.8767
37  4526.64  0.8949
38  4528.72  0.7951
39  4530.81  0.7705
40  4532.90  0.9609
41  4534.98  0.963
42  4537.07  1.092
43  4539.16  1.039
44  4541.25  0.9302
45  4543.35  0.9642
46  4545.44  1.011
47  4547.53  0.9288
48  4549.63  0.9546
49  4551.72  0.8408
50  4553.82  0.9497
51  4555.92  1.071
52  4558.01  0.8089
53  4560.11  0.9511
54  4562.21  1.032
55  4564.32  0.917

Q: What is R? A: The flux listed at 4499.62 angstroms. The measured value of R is 1.08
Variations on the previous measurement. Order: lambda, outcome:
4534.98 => 0.963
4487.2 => 1.08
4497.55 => 0.9544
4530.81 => 0.7705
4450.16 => 0.8461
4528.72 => 0.7951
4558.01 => 0.8089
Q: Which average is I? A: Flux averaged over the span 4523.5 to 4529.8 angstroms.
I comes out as 0.855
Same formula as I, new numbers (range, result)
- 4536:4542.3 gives 1.02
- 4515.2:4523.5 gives 0.986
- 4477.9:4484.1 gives 0.97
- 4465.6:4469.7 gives 1.01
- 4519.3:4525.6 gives 0.958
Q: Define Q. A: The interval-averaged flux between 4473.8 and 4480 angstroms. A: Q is 0.965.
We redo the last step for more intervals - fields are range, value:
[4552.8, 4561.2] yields 0.946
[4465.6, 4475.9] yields 1.02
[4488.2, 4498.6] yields 0.963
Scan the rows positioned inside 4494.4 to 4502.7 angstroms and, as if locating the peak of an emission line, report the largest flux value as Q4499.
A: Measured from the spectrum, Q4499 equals 1.08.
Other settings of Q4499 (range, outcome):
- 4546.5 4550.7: 0.9546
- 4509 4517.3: 1.077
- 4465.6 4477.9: 1.087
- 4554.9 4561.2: 1.071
